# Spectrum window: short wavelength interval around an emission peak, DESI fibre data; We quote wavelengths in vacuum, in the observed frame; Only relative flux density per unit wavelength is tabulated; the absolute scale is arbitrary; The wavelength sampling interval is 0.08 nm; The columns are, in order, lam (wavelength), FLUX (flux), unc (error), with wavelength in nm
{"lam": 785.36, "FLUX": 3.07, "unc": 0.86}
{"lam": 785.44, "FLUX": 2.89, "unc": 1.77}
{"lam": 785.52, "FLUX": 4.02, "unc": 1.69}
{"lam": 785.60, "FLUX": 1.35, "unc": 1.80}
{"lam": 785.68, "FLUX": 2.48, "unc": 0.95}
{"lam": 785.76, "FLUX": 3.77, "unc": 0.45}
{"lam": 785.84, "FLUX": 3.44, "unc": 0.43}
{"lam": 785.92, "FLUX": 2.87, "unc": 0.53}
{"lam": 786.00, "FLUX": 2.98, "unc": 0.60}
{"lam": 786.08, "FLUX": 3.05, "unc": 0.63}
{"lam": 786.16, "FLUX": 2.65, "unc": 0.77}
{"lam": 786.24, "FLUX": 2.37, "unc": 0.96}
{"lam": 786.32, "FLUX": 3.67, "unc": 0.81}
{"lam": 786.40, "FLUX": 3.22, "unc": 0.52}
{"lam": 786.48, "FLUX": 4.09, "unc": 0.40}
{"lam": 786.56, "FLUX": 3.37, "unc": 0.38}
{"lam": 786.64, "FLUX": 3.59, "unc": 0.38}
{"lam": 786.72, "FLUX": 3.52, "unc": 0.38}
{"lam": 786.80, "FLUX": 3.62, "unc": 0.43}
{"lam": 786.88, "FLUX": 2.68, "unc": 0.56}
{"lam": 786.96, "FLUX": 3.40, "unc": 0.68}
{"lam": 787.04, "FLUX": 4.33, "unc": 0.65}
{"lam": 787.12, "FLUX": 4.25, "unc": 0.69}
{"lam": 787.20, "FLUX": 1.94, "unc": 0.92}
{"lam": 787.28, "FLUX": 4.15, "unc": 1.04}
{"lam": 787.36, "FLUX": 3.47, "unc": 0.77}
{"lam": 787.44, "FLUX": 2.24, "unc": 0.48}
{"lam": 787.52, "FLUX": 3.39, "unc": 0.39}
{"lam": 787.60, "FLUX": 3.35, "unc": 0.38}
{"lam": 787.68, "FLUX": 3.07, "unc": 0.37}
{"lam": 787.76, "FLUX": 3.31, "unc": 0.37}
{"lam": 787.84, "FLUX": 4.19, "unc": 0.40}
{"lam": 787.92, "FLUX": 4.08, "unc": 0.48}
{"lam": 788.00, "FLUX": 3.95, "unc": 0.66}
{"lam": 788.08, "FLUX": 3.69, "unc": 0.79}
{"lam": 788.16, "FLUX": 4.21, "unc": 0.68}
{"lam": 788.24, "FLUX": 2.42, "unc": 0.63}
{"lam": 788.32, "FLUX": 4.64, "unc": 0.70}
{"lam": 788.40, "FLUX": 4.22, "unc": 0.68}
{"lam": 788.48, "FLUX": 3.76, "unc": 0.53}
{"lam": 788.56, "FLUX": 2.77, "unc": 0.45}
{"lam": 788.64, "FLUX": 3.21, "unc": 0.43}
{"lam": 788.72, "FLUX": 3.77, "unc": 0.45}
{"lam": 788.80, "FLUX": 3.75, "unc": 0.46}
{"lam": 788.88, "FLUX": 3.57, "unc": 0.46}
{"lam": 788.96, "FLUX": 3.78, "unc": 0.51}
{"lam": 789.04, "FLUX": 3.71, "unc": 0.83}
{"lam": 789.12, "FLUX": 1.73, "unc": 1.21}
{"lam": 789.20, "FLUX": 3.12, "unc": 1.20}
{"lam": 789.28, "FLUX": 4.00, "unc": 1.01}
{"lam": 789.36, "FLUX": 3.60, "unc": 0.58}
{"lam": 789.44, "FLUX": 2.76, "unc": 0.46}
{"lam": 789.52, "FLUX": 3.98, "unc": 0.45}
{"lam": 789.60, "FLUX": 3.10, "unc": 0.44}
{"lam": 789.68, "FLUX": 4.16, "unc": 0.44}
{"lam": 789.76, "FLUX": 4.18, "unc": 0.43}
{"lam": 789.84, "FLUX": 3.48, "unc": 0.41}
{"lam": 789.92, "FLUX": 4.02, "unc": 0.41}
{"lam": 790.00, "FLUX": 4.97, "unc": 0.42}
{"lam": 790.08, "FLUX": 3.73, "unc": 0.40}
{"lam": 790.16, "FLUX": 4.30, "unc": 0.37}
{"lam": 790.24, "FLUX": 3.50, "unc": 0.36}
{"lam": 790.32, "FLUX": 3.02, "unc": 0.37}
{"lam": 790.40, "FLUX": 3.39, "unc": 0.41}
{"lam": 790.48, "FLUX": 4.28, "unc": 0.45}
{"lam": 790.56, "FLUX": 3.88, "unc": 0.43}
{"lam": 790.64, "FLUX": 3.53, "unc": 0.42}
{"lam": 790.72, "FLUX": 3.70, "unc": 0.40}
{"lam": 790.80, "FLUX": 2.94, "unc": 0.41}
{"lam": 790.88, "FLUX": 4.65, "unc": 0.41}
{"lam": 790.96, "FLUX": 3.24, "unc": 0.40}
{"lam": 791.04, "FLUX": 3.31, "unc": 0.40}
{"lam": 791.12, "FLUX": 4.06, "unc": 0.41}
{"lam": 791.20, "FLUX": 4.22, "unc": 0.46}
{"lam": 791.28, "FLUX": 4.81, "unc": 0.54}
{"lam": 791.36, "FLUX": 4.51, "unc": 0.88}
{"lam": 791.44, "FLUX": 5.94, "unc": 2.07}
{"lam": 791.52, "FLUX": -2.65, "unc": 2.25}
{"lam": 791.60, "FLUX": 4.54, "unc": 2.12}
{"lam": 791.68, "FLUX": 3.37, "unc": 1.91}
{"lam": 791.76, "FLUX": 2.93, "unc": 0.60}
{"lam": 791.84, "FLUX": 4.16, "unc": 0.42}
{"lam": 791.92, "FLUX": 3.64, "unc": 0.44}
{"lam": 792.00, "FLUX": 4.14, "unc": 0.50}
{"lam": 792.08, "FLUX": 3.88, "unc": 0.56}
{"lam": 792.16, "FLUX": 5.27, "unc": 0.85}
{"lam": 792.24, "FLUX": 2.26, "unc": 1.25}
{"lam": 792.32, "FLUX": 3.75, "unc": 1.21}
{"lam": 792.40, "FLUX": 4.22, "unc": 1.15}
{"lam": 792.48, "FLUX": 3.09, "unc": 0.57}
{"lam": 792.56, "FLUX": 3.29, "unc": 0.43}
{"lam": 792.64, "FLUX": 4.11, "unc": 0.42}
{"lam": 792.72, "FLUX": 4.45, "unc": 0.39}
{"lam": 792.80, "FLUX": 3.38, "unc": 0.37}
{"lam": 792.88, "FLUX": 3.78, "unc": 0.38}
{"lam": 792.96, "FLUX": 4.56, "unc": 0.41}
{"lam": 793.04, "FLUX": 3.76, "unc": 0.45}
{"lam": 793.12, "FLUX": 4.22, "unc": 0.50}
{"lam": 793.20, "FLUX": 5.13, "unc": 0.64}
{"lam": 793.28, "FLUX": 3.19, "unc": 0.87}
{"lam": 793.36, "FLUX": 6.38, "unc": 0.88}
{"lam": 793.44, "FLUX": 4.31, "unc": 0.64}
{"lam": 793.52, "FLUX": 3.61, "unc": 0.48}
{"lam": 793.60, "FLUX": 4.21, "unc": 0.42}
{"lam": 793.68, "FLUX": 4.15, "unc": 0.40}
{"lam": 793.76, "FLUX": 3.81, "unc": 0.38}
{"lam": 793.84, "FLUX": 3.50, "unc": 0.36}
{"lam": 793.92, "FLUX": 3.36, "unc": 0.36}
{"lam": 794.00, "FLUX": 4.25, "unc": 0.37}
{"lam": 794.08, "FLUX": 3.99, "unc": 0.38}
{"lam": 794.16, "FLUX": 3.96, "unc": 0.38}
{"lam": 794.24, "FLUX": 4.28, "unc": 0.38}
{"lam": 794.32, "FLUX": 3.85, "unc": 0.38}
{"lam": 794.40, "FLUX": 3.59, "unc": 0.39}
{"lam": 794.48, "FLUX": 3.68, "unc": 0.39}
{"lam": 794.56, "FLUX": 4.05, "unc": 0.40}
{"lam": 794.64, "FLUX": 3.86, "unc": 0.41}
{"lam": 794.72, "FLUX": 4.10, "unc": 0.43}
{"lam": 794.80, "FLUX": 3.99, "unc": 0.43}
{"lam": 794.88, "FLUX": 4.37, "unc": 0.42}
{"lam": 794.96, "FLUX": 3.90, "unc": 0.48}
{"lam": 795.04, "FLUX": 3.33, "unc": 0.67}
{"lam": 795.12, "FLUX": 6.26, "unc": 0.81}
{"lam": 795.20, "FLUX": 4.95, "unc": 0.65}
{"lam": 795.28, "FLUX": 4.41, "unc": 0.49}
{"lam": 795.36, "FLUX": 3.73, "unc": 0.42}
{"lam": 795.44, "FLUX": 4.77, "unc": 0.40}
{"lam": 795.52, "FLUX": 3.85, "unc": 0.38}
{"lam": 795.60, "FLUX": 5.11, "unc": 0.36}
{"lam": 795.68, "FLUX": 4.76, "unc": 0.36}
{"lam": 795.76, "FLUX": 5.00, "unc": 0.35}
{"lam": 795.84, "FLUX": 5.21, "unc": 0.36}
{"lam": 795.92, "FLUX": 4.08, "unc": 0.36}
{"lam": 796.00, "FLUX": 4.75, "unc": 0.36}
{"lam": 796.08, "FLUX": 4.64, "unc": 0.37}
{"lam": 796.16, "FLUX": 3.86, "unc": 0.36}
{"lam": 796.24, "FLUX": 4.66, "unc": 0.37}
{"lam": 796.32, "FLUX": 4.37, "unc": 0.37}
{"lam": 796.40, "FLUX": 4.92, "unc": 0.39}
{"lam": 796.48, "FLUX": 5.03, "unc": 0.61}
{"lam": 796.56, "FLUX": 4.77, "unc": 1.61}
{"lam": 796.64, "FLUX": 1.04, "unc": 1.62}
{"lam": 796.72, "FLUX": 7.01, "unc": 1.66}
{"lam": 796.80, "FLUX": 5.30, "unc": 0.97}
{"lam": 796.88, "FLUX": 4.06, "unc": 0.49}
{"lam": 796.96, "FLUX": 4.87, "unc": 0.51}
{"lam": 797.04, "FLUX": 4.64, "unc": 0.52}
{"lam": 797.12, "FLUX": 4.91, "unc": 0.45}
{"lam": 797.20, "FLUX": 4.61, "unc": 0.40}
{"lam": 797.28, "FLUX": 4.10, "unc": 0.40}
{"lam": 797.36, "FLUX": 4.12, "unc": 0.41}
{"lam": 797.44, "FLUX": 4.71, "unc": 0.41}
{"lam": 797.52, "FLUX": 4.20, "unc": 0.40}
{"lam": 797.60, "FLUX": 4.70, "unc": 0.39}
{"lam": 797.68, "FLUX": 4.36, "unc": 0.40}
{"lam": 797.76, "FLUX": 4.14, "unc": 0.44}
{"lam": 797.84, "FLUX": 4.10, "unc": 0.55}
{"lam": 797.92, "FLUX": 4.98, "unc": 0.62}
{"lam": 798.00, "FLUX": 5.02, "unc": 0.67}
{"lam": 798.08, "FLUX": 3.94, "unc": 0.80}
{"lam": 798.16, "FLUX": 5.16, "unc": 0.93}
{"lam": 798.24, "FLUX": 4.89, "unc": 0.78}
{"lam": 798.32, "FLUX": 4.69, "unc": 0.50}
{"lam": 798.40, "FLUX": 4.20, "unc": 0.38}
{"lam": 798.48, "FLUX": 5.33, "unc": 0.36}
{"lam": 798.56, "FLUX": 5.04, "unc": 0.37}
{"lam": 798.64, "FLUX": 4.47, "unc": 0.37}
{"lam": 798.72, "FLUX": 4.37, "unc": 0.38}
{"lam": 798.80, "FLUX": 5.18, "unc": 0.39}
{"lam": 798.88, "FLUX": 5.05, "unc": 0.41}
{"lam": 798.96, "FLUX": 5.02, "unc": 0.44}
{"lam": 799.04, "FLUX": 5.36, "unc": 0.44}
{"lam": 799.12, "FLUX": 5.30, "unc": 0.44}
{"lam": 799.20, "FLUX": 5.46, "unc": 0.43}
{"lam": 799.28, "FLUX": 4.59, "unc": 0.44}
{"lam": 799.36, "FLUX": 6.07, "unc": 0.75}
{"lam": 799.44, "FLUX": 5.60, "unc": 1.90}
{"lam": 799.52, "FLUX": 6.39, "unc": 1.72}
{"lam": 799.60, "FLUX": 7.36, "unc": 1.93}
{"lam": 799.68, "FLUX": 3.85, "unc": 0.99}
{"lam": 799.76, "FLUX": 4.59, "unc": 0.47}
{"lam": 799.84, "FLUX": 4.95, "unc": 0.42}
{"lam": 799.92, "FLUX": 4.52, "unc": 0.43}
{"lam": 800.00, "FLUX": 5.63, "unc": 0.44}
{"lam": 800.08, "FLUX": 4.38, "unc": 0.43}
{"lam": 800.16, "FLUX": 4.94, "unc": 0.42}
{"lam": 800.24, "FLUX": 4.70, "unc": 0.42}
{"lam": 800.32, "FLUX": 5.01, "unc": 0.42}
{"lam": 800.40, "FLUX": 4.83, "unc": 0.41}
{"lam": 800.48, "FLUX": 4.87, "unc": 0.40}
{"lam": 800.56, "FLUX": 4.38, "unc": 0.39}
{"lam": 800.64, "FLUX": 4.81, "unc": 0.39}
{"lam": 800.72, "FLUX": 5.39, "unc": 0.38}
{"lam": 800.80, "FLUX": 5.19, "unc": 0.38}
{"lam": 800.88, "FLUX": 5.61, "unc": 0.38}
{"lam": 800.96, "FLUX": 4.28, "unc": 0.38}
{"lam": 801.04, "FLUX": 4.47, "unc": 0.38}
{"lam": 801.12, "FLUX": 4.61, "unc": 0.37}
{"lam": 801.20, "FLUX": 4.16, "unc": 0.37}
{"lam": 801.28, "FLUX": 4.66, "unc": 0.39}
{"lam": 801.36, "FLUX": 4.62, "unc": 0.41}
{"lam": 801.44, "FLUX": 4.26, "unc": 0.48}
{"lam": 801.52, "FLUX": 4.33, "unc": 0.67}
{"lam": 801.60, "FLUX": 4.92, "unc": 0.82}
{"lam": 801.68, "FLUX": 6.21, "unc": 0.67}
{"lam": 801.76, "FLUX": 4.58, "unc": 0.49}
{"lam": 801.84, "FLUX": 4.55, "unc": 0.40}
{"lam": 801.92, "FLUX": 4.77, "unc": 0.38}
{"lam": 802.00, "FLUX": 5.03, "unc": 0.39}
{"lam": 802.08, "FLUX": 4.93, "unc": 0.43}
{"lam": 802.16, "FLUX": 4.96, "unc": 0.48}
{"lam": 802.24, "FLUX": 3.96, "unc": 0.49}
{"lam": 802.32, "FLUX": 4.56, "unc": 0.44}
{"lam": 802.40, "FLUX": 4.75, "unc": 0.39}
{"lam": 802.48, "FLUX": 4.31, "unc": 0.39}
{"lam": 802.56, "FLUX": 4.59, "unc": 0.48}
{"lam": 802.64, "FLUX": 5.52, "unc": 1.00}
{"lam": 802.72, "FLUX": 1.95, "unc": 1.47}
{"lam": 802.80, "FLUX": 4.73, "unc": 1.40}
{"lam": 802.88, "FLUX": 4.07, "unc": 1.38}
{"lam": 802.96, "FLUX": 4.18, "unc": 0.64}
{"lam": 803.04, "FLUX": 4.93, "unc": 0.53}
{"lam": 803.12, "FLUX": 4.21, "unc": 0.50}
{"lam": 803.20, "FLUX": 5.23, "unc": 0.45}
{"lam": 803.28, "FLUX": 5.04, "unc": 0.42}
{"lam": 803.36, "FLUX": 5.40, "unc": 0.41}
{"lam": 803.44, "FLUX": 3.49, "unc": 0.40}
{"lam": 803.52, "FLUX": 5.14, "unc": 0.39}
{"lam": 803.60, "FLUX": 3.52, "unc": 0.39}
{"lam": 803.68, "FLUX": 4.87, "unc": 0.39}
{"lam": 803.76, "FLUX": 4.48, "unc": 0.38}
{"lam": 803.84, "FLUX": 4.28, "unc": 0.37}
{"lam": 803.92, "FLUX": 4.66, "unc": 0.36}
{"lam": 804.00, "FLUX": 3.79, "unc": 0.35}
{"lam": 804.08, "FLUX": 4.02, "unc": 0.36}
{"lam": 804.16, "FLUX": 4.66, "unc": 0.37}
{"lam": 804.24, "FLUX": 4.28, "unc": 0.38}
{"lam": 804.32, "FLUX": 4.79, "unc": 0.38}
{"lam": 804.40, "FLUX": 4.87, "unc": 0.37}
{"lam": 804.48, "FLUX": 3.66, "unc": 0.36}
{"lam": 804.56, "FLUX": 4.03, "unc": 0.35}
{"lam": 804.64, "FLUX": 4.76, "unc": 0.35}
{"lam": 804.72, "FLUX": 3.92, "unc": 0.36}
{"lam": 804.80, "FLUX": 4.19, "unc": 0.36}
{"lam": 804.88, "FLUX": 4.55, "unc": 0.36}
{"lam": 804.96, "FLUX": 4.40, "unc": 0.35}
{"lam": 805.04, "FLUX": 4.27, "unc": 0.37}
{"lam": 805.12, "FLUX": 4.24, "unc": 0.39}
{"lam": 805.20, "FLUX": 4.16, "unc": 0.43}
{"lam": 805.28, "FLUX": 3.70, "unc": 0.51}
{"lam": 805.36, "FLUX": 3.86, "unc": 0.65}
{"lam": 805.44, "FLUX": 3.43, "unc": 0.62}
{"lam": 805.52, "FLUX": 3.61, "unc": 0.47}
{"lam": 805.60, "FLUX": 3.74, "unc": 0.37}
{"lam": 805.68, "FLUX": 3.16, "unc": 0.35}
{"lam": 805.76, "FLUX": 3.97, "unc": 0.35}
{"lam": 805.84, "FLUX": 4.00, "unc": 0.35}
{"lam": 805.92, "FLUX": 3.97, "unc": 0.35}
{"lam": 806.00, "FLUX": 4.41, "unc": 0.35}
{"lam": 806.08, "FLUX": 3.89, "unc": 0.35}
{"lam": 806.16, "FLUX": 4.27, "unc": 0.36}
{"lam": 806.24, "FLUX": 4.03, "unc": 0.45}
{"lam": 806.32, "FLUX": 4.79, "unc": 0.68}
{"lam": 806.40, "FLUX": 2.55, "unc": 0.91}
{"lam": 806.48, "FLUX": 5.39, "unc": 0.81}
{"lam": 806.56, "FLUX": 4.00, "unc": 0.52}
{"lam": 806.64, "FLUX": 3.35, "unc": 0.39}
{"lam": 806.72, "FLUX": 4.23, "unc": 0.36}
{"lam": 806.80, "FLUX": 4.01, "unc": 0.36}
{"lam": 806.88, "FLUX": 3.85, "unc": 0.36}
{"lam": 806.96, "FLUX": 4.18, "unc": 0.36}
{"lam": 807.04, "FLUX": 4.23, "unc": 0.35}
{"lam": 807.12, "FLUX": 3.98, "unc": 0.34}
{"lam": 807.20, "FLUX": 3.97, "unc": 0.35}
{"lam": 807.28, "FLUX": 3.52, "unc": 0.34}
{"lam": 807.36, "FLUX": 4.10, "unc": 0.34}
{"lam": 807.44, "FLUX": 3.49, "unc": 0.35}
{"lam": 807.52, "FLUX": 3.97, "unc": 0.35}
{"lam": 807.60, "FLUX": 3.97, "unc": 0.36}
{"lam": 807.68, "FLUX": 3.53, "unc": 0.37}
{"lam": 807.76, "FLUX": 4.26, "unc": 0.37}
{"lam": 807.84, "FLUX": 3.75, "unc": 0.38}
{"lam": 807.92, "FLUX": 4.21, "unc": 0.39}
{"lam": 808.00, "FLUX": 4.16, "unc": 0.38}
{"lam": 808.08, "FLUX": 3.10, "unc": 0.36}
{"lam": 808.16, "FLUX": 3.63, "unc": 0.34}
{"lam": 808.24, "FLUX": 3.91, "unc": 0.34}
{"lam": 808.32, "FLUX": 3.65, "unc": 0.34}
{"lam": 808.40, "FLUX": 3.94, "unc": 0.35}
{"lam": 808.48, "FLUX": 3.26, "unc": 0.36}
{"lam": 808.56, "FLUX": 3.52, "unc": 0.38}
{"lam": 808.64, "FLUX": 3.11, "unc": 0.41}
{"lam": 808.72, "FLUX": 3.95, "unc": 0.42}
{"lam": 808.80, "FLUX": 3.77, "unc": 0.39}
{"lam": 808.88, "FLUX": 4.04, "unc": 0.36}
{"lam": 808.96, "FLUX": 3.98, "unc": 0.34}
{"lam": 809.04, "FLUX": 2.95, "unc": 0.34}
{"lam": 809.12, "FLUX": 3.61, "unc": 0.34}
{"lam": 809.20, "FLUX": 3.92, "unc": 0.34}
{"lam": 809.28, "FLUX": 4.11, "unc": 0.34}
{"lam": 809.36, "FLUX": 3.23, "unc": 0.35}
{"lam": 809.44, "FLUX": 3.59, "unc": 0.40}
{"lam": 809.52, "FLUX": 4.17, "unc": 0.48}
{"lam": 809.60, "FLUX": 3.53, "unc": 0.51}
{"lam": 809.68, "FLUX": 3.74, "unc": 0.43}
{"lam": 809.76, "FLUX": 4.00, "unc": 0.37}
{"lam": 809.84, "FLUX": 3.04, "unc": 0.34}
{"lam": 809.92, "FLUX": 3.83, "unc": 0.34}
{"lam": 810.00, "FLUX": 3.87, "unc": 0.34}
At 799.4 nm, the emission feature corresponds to Mg II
